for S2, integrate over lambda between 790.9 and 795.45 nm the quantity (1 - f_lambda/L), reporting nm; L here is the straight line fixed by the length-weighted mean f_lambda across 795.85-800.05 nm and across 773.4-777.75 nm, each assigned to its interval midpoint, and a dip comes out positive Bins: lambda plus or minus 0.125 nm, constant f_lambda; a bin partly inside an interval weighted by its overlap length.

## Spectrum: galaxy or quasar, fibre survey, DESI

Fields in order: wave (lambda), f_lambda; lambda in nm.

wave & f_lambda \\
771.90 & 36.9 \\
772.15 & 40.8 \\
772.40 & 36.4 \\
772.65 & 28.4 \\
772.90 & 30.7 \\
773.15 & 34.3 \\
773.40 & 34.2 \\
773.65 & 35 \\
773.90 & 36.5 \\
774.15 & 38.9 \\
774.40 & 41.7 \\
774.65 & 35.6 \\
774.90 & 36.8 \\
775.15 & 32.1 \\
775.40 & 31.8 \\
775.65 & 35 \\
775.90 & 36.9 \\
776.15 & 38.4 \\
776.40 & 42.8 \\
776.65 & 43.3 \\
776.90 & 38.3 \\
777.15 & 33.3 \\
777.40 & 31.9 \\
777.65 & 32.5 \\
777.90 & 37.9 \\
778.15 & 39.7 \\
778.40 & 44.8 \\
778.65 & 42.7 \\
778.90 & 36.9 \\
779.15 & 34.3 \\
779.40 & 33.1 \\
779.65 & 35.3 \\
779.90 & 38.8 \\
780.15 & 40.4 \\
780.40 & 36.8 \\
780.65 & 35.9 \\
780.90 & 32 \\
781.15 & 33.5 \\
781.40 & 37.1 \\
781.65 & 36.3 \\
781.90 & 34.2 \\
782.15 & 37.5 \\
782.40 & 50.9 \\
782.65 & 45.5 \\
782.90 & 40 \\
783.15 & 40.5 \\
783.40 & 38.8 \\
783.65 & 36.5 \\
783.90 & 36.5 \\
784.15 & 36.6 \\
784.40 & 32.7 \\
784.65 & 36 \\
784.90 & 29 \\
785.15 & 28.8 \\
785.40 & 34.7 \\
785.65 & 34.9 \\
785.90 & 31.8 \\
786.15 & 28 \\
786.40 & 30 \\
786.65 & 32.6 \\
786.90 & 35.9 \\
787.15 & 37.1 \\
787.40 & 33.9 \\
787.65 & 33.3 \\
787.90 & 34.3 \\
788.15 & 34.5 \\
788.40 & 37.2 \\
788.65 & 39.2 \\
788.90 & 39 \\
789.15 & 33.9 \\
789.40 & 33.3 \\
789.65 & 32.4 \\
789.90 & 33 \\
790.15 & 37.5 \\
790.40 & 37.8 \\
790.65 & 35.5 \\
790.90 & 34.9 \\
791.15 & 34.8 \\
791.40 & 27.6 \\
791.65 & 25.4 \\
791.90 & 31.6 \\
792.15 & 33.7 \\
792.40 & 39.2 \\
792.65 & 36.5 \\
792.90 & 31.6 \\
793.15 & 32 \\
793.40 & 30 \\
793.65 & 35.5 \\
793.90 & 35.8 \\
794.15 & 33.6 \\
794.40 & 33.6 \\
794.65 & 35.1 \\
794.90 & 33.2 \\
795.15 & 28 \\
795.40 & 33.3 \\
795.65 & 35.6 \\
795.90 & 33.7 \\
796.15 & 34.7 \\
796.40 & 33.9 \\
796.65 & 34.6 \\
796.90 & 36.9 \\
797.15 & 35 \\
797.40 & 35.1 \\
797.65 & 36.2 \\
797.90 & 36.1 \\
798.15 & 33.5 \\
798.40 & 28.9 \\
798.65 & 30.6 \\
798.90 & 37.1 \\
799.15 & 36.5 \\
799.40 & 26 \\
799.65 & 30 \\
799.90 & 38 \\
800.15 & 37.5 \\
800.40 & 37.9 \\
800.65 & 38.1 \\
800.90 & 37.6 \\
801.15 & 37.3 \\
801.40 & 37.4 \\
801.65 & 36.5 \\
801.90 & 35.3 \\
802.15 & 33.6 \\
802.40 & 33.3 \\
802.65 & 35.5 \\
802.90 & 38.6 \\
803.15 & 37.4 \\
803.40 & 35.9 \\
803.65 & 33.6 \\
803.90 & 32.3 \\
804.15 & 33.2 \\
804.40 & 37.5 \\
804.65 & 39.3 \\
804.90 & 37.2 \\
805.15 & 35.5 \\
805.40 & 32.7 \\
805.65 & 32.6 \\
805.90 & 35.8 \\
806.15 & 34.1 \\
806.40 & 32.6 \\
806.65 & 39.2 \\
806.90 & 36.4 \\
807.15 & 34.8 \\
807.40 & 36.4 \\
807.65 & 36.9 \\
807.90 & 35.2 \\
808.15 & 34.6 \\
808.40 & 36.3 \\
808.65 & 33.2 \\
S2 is 0.22 nm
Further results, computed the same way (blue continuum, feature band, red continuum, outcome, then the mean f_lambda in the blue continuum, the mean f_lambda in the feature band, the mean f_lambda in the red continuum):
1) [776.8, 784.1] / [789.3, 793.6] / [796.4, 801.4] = 0.316 nm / 37.6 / 33.4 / 34.9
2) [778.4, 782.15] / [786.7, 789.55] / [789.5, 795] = -0.069 nm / 36.6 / 35.5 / 33.7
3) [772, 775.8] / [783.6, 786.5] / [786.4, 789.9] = 0.170 nm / 35.2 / 32.9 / 34.9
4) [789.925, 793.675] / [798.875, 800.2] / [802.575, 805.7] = 0.039 nm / 33.5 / 33.8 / 35.6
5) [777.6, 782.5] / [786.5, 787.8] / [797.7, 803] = 0.078 nm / 37.5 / 34.5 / 35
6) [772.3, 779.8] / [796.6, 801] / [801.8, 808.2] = 0.103 nm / 36.3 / 34.7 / 35.4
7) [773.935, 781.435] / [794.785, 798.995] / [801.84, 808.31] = 0.230 nm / 36.9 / 33.9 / 35.4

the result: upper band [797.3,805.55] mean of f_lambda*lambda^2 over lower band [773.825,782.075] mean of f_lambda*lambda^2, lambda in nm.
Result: 1.0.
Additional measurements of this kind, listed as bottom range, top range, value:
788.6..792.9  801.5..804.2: 1.06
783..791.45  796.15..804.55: 1.05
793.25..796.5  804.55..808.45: 1.09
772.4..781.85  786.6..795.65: 0.97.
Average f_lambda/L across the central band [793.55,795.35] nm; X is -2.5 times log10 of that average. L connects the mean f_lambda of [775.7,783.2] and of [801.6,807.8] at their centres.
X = 0.09 mag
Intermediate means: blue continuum 38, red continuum 35.4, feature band 33.5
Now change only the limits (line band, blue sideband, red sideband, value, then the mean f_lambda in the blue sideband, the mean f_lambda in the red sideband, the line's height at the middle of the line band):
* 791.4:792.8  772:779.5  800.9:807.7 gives 0.103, 36.5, 35.6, 36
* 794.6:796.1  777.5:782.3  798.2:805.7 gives 0.079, 36.9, 35.1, 35.6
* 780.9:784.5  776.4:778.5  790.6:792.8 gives -0.058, 37.9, 33.1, 36.2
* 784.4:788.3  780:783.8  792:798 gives 0.123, 38.4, 34.3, 37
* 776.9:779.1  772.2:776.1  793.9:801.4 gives -0.071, 35.1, 34.5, 35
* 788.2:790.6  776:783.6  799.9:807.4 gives 0.040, 38.1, 35.9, 37.2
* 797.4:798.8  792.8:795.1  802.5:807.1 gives 0.025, 33.2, 35.5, 34.1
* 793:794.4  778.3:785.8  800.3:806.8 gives 0.092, 37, 35.8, 36.3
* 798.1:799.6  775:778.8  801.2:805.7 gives 0.125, 37.4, 35.5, 35.8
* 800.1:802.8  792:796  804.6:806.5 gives -0.058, 33.8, 34.8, 34.5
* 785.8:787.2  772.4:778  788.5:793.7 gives 0.071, 35.7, 34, 34.5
